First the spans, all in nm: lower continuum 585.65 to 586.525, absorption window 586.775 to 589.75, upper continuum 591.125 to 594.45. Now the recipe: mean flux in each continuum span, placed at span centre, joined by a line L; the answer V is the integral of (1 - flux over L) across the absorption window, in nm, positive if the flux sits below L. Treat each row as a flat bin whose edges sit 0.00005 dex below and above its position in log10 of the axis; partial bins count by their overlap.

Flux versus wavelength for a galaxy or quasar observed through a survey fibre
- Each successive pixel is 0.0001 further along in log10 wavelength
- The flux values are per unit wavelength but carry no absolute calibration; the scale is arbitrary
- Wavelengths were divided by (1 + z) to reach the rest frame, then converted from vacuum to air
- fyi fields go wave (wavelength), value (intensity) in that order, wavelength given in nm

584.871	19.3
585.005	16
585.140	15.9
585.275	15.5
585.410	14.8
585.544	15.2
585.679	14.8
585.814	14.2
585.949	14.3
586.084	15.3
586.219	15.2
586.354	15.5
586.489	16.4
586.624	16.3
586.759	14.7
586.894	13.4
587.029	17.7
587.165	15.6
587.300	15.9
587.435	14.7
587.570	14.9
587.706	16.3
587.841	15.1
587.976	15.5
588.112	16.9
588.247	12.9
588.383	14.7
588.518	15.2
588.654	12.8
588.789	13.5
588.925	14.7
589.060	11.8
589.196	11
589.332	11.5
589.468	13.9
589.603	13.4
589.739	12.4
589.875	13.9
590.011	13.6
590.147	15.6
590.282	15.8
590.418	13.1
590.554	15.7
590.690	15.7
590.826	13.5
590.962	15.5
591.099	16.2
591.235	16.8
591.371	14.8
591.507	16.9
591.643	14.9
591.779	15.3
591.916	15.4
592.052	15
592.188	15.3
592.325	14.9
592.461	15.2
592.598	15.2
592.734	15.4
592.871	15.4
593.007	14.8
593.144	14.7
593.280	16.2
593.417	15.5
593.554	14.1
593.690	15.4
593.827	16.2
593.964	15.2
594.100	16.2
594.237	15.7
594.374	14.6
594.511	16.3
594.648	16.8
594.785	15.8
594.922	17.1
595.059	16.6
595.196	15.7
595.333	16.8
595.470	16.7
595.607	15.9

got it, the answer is 0.17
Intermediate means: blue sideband 15.1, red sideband 15.4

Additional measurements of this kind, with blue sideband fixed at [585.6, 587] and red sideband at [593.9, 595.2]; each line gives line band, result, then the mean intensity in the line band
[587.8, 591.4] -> 0.28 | 14.3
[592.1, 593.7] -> 0.07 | 15.2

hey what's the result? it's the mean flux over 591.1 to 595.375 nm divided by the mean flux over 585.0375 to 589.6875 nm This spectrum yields 1.06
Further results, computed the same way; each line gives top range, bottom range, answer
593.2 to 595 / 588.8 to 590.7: 1.16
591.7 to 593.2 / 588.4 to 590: 1.15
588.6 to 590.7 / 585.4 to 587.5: 0.89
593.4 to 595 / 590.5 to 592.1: 1.02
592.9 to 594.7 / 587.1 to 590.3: 1.09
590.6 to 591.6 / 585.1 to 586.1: 1.04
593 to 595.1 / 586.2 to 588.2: 1.01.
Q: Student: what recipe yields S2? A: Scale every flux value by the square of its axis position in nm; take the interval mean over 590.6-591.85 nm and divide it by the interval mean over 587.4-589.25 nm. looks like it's 1.10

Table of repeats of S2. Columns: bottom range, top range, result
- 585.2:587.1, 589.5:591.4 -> 0.98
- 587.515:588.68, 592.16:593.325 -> 1.03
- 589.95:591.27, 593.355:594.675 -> 1.04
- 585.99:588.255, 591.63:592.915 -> 1.00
